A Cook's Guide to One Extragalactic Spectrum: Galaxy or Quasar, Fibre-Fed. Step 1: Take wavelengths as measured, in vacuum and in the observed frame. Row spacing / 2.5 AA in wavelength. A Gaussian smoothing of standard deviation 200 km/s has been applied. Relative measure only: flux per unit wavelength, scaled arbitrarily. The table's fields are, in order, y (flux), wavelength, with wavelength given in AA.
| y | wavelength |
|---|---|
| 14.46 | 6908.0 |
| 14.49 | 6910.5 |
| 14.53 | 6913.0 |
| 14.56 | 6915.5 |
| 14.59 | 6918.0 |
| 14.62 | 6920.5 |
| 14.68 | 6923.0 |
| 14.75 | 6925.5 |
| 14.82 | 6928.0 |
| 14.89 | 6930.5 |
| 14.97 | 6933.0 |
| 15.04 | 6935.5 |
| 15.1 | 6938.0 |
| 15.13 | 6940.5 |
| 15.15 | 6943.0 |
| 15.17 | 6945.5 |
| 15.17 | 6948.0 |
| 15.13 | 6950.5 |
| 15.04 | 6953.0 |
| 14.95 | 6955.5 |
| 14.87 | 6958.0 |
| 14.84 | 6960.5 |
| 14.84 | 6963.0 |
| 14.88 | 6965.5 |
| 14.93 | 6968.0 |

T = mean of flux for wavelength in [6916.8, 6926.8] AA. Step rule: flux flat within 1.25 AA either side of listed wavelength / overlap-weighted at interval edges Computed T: 14.7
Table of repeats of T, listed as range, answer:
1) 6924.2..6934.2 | 14.9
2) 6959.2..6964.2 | 14.8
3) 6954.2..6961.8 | 14.9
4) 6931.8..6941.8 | 15.1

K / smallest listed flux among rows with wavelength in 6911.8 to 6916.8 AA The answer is 14.53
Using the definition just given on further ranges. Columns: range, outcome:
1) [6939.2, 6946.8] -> 15.13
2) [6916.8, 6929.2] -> 14.59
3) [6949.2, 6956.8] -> 14.95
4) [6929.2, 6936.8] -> 14.89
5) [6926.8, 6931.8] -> 14.82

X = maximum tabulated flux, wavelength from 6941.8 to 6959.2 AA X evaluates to 15.17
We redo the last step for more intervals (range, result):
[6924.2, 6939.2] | 15.1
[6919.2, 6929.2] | 14.82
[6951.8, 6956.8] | 15.04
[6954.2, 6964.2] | 14.95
